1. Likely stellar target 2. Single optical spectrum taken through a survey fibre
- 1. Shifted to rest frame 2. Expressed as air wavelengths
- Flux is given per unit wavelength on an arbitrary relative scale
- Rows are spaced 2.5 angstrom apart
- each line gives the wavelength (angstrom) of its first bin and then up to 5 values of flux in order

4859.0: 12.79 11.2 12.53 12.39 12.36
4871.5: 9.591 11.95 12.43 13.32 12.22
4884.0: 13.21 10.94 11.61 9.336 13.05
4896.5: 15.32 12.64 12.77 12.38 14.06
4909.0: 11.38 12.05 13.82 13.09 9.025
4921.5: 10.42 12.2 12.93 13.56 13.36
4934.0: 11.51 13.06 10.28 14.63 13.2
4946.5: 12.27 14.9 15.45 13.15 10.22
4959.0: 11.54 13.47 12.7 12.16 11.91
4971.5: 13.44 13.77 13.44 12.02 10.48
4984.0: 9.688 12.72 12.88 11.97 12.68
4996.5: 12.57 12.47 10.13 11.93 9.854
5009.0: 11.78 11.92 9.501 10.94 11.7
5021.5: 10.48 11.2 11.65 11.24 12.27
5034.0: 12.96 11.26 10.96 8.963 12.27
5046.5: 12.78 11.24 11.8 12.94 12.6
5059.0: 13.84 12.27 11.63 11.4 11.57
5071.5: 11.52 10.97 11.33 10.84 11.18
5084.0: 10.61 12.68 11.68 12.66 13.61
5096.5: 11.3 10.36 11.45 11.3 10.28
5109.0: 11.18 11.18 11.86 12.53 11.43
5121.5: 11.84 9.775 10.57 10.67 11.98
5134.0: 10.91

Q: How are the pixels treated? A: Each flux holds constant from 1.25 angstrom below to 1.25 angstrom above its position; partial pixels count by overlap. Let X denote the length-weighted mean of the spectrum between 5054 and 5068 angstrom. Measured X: 12.4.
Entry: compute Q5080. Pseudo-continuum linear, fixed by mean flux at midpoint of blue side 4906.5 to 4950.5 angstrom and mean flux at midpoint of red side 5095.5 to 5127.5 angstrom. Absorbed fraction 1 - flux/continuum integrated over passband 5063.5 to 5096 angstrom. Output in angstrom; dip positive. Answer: -0.8 angstrom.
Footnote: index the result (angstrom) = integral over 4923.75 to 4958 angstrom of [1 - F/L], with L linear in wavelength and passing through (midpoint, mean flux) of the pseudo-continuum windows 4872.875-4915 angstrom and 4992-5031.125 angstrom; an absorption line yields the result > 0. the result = -2.49 angstrom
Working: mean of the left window 12.5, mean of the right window 11.4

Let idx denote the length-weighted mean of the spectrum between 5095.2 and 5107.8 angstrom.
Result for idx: 10.9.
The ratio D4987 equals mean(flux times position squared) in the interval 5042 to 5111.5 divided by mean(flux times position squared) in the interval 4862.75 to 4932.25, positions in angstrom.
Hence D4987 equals 1.0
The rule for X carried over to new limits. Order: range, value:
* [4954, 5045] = 11.7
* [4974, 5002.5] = 12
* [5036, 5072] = 11.8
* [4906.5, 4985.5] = 12.5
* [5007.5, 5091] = 11.6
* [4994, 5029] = 11.3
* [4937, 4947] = 12.7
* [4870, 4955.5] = 12.5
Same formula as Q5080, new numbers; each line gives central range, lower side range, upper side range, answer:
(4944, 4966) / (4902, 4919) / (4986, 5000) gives -0.7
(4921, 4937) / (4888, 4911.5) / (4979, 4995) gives -0.3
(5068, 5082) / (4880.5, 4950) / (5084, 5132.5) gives 0.5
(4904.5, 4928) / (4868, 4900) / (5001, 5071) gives -0.2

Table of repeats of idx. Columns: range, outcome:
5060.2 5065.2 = 12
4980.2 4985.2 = 10.1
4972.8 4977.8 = 13.6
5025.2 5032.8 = 11.7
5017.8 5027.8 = 11.3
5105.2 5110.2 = 10.7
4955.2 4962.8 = 11.8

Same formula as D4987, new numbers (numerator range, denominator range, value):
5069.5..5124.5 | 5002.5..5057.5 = 1.03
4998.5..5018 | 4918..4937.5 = 0.95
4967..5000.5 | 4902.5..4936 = 1.02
